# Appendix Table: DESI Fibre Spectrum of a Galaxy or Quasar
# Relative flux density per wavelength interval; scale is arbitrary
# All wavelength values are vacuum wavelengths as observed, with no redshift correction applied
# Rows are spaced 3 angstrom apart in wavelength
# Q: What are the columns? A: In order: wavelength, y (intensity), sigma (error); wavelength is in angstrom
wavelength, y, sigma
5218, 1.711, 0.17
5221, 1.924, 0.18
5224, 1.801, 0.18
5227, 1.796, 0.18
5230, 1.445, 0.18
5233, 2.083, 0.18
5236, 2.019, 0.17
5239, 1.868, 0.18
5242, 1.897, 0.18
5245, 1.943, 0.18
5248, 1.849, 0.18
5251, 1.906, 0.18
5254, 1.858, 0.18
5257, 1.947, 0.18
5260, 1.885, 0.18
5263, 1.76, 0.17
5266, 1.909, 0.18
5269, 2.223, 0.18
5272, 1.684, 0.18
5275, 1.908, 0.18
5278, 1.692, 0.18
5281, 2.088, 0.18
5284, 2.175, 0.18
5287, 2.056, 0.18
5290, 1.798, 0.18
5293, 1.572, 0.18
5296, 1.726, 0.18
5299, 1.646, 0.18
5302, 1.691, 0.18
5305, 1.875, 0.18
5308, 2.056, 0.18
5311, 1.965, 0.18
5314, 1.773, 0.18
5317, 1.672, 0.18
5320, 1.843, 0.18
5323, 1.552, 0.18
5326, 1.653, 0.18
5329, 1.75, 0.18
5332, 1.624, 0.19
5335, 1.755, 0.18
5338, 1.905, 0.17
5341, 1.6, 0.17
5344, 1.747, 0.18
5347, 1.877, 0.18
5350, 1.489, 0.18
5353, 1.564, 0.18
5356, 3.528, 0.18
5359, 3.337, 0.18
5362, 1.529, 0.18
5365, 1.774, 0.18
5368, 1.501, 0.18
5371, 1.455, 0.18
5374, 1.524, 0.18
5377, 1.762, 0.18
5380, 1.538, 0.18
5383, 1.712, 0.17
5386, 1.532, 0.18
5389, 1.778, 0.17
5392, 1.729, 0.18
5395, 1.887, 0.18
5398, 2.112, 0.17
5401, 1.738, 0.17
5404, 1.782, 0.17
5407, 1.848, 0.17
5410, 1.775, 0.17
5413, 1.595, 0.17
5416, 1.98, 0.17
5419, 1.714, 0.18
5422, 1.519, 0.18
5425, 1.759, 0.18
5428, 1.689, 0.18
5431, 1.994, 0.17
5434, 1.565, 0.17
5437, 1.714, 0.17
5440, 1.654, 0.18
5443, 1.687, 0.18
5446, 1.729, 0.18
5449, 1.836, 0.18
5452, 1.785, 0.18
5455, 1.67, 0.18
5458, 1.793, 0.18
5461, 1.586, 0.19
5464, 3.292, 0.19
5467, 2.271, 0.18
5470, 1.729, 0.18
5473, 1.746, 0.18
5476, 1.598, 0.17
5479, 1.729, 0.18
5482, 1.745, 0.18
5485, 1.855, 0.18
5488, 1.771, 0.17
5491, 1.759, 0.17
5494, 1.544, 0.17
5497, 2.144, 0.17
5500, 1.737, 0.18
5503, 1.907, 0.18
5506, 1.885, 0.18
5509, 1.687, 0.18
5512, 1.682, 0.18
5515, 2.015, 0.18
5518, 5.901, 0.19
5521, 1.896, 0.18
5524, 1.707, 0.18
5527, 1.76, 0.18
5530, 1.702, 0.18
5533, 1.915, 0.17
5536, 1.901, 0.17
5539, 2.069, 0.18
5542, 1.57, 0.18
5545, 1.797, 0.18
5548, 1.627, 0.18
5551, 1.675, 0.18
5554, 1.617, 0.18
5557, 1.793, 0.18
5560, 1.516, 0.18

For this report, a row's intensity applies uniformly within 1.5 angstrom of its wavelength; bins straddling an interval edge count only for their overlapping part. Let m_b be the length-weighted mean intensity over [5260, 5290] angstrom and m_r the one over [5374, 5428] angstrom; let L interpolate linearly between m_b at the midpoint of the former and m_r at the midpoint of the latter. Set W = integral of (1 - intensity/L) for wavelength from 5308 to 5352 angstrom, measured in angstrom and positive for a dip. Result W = 2.7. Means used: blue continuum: 1.93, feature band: 1.74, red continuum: 1.74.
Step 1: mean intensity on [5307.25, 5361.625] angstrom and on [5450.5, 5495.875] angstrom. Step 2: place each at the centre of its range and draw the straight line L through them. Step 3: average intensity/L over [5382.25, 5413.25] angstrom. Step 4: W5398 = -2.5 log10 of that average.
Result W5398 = 0.07 mag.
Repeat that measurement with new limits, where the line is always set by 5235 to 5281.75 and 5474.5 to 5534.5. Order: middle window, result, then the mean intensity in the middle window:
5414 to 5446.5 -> 0.142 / 1.73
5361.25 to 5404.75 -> 0.154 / 1.69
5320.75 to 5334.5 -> 0.159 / 1.66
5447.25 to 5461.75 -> 0.138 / 1.74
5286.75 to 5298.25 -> 0.096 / 1.75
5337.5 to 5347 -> 0.105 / 1.75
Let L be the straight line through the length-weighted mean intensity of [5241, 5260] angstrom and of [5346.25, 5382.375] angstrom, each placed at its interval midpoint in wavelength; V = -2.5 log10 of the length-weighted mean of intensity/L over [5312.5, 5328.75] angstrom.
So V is 0.120 mag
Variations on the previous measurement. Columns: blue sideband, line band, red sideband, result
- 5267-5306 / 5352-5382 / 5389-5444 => -0.088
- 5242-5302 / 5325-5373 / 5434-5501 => -0.014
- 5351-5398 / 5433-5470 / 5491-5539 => 0.063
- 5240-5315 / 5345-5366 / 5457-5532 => -0.122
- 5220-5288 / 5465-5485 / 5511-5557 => 0.098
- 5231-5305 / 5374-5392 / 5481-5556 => 0.156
